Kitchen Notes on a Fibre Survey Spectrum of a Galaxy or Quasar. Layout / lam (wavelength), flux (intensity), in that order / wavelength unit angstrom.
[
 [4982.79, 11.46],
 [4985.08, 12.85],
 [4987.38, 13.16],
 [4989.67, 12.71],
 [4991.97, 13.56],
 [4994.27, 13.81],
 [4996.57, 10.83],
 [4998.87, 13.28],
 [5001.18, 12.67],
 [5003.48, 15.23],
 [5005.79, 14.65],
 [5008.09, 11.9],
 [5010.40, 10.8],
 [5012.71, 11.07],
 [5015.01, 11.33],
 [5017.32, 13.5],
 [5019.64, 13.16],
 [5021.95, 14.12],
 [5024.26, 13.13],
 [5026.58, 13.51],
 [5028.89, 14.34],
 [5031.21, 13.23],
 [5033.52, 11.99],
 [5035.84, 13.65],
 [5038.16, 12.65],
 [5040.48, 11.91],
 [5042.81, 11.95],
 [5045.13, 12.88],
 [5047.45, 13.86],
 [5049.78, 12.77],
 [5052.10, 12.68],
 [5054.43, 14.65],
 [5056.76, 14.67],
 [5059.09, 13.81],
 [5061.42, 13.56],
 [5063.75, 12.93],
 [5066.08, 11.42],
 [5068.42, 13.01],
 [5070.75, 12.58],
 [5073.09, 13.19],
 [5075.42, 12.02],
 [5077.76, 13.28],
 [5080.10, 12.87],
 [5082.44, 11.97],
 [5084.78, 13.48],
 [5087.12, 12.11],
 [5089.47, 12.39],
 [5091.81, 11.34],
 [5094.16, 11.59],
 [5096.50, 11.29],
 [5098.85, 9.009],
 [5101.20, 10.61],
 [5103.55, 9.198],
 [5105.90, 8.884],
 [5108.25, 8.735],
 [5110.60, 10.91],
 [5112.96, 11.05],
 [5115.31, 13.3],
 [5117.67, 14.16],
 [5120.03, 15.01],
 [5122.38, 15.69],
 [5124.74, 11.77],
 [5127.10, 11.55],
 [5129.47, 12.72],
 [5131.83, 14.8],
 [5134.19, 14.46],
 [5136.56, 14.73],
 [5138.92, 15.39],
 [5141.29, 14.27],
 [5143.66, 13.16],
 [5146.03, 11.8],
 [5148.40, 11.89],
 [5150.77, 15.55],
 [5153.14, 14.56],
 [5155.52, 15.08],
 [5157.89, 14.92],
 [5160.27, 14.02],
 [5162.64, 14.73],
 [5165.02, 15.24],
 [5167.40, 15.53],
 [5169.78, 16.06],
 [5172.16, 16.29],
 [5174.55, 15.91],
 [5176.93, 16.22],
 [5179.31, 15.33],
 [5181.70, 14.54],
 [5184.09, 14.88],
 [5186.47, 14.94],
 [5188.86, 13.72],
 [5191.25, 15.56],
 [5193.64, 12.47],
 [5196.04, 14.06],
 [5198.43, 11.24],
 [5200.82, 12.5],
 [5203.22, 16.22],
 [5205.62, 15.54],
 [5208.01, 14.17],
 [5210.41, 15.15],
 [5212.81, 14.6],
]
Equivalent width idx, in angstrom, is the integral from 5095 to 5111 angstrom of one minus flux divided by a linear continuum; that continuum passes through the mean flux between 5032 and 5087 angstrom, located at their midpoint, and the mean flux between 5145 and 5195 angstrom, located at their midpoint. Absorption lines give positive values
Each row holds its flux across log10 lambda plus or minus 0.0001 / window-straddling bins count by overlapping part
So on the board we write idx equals 4.5 angstrom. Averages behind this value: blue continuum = 12.9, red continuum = 14.7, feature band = 9.79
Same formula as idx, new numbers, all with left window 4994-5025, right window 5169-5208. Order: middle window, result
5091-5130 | 6.5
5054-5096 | 2.2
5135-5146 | 0.0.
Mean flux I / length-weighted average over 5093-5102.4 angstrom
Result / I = 10.6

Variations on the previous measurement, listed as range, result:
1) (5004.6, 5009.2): 13.3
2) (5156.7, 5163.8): 14.6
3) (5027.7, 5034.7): 13.2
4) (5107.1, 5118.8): 11.6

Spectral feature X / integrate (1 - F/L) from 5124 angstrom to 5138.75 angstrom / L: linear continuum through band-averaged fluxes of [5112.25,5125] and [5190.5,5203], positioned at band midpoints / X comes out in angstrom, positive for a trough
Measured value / 0.1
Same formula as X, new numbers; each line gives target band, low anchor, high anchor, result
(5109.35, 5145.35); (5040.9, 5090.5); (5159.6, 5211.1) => 0.98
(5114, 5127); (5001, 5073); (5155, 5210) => 0.24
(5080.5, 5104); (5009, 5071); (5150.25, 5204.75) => 3.80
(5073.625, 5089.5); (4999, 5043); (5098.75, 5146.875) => 0.07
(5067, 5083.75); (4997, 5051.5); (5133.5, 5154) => 0.84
